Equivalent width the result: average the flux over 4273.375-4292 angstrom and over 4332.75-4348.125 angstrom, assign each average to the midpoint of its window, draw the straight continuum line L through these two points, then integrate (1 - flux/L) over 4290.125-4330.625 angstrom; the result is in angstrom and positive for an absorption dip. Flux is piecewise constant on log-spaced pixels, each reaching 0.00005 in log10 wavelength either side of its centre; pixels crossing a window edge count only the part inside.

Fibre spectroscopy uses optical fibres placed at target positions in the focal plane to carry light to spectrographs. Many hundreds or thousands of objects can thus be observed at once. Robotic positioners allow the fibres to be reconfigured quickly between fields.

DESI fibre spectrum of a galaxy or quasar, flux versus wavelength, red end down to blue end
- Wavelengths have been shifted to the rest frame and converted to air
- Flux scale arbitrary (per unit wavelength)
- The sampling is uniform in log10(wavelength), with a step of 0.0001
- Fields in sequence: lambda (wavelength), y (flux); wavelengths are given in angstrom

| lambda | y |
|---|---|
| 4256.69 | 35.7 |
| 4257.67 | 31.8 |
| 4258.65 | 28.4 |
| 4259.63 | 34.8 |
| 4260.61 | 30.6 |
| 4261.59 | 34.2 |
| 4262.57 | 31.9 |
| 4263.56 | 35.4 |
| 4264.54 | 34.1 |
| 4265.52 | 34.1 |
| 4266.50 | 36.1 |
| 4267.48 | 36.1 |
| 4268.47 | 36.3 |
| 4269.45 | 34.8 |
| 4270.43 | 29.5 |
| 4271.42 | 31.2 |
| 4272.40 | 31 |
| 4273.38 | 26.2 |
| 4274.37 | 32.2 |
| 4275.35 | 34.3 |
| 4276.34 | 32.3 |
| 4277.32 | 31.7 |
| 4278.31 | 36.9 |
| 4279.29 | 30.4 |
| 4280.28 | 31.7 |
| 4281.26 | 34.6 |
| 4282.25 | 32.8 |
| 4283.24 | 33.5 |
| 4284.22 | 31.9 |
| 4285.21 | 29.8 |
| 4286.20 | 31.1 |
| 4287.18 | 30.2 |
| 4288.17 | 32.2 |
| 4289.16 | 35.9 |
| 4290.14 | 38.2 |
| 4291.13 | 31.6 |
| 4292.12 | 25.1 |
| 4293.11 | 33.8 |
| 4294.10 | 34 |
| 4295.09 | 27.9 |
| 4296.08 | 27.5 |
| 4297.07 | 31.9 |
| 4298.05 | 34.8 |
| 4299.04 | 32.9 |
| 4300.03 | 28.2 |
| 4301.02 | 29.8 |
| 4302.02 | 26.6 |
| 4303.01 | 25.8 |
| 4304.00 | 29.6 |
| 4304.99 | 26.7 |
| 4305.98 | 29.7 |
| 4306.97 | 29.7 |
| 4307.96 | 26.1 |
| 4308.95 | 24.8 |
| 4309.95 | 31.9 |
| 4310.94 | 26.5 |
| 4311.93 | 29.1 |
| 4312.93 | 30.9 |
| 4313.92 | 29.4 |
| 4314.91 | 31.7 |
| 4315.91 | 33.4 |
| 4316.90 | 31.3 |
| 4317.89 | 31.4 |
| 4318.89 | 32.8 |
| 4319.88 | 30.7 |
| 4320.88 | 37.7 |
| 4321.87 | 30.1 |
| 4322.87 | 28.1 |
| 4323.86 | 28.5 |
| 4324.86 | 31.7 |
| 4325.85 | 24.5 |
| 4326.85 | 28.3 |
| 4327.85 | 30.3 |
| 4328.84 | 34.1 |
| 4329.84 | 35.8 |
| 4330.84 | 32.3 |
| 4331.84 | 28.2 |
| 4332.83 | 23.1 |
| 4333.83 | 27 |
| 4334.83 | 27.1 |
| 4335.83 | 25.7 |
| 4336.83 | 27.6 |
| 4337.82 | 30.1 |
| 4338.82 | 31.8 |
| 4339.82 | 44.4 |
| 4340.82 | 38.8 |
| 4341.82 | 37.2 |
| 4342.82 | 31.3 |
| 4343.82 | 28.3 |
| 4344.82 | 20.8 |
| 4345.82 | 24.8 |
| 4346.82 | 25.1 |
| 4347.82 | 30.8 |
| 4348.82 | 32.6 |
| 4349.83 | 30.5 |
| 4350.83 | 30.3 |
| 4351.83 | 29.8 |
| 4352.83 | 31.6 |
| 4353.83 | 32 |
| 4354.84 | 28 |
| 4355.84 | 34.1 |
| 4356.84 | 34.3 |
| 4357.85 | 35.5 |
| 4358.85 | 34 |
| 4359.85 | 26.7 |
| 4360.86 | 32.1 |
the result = 1.2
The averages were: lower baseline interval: 32.5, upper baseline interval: 29.8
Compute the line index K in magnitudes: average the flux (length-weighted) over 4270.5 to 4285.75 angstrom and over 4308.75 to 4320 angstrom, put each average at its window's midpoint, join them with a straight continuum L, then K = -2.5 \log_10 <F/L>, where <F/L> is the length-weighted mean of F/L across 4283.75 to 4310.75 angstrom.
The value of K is 0.03 mag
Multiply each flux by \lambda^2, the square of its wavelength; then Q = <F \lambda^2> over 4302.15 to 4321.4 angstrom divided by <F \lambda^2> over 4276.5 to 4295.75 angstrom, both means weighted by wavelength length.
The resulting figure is 0.9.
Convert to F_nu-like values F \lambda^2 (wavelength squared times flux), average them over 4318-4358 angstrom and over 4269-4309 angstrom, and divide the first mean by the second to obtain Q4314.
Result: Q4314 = 1.0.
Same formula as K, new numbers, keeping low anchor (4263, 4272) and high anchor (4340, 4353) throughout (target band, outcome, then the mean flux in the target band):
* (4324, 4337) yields 0.08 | 28.9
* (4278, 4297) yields 0.04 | 32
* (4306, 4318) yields 0.08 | 29.6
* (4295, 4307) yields 0.11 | 29.4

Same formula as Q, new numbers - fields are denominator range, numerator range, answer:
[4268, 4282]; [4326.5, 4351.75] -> 0.96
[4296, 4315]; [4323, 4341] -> 1.05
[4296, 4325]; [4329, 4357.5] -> 1.03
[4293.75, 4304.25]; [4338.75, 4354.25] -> 1.07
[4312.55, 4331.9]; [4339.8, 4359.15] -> 1.02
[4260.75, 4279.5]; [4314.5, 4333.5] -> 0.95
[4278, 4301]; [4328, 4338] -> 0.93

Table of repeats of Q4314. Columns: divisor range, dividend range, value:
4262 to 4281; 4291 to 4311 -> 0.90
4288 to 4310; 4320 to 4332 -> 1.04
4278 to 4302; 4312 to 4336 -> 0.96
